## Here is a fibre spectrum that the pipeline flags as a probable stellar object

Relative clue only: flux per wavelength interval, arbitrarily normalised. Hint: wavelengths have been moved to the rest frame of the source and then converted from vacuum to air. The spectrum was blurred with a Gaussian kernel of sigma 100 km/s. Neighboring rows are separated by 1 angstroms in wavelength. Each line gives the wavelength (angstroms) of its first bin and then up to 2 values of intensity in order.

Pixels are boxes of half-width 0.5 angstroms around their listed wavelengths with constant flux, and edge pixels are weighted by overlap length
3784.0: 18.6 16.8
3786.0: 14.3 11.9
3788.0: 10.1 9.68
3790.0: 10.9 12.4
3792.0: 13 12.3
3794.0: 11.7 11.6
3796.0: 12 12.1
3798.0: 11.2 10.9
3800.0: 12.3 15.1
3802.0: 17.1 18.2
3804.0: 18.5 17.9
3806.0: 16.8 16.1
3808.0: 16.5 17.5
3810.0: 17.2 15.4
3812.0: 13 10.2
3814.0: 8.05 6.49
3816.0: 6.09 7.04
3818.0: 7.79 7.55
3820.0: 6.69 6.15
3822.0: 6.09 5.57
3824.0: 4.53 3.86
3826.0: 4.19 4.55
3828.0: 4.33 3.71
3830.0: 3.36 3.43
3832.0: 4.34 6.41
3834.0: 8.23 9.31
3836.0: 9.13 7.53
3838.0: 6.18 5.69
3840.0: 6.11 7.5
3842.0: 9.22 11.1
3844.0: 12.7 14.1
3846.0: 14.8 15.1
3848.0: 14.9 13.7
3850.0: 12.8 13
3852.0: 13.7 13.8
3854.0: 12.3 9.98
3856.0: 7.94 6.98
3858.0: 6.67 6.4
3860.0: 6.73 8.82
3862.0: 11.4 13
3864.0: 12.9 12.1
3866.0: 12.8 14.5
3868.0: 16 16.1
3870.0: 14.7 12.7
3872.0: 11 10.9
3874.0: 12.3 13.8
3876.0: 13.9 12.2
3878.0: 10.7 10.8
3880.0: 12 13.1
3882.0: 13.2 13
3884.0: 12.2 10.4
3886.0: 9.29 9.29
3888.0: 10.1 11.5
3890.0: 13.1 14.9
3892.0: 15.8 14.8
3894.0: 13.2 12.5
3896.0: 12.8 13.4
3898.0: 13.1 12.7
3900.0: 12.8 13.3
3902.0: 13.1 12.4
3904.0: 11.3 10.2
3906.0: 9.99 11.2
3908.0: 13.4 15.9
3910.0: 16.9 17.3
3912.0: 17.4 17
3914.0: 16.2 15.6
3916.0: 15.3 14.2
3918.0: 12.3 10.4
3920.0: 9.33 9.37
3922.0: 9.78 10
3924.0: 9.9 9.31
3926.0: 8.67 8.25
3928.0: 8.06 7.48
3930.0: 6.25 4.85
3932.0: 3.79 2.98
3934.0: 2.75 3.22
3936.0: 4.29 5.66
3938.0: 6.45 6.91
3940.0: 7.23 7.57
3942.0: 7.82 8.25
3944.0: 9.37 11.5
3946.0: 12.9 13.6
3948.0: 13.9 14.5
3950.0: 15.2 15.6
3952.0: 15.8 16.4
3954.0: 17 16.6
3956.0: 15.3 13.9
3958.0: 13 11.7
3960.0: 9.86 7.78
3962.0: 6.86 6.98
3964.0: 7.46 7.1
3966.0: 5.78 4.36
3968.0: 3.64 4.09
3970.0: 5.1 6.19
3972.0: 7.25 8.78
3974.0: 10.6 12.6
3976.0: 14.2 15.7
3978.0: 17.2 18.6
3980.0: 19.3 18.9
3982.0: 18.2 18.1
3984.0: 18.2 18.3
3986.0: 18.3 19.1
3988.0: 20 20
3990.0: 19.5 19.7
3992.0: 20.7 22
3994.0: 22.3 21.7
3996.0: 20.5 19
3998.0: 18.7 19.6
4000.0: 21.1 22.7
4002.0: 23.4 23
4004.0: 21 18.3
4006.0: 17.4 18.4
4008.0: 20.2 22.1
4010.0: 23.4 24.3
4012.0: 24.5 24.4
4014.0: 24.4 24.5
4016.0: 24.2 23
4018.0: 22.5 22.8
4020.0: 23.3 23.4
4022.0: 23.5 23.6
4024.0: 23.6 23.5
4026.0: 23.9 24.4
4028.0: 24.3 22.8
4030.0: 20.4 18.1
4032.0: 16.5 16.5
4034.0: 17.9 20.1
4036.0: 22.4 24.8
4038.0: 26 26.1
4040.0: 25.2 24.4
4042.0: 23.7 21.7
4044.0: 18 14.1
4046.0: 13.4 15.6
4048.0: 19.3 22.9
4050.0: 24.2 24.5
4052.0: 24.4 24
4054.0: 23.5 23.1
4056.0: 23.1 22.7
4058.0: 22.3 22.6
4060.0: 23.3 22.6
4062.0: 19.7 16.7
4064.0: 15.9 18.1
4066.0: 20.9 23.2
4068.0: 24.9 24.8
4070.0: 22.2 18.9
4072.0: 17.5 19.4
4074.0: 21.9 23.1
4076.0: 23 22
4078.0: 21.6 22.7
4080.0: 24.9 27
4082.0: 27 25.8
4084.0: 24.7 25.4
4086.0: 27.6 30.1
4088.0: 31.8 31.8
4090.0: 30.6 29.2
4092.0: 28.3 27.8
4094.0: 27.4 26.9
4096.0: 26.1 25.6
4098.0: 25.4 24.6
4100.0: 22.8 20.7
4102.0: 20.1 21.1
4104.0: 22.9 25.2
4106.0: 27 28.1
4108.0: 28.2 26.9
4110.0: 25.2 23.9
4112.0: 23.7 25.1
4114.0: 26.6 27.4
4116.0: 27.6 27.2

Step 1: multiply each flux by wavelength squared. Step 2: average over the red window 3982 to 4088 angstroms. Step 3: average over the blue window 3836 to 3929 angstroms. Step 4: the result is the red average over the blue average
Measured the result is 1.99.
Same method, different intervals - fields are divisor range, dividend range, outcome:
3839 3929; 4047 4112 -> 2.19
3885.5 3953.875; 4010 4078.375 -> 2.09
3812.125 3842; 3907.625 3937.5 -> 1.68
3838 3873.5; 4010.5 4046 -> 2.14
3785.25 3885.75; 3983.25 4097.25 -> 2.29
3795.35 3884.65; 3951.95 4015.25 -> 1.63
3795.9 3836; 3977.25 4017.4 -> 2.31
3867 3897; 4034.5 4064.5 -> 1.86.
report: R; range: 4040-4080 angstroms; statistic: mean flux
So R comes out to 21.4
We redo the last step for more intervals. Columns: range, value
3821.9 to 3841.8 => 5.75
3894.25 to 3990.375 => 11.7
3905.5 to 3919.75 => 14.4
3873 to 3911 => 12.6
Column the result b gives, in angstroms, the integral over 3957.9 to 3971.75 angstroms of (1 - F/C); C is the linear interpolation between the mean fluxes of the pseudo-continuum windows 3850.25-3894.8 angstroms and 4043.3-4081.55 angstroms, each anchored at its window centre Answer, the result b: 8.0 angstroms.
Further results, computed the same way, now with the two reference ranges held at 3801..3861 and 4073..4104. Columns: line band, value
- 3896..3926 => 3.8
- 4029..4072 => 3.5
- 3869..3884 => 0.1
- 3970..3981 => 3.4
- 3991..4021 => -2.0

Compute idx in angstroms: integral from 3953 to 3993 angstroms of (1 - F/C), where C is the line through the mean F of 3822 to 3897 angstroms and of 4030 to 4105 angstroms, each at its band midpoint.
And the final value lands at 9.3 angstroms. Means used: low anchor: 10.5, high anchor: 23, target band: 13.4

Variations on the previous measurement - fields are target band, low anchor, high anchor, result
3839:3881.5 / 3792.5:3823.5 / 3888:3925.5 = 2.68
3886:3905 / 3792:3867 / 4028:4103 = 1.69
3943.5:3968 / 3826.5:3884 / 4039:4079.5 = 6.50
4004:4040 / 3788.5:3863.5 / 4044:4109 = -2.92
